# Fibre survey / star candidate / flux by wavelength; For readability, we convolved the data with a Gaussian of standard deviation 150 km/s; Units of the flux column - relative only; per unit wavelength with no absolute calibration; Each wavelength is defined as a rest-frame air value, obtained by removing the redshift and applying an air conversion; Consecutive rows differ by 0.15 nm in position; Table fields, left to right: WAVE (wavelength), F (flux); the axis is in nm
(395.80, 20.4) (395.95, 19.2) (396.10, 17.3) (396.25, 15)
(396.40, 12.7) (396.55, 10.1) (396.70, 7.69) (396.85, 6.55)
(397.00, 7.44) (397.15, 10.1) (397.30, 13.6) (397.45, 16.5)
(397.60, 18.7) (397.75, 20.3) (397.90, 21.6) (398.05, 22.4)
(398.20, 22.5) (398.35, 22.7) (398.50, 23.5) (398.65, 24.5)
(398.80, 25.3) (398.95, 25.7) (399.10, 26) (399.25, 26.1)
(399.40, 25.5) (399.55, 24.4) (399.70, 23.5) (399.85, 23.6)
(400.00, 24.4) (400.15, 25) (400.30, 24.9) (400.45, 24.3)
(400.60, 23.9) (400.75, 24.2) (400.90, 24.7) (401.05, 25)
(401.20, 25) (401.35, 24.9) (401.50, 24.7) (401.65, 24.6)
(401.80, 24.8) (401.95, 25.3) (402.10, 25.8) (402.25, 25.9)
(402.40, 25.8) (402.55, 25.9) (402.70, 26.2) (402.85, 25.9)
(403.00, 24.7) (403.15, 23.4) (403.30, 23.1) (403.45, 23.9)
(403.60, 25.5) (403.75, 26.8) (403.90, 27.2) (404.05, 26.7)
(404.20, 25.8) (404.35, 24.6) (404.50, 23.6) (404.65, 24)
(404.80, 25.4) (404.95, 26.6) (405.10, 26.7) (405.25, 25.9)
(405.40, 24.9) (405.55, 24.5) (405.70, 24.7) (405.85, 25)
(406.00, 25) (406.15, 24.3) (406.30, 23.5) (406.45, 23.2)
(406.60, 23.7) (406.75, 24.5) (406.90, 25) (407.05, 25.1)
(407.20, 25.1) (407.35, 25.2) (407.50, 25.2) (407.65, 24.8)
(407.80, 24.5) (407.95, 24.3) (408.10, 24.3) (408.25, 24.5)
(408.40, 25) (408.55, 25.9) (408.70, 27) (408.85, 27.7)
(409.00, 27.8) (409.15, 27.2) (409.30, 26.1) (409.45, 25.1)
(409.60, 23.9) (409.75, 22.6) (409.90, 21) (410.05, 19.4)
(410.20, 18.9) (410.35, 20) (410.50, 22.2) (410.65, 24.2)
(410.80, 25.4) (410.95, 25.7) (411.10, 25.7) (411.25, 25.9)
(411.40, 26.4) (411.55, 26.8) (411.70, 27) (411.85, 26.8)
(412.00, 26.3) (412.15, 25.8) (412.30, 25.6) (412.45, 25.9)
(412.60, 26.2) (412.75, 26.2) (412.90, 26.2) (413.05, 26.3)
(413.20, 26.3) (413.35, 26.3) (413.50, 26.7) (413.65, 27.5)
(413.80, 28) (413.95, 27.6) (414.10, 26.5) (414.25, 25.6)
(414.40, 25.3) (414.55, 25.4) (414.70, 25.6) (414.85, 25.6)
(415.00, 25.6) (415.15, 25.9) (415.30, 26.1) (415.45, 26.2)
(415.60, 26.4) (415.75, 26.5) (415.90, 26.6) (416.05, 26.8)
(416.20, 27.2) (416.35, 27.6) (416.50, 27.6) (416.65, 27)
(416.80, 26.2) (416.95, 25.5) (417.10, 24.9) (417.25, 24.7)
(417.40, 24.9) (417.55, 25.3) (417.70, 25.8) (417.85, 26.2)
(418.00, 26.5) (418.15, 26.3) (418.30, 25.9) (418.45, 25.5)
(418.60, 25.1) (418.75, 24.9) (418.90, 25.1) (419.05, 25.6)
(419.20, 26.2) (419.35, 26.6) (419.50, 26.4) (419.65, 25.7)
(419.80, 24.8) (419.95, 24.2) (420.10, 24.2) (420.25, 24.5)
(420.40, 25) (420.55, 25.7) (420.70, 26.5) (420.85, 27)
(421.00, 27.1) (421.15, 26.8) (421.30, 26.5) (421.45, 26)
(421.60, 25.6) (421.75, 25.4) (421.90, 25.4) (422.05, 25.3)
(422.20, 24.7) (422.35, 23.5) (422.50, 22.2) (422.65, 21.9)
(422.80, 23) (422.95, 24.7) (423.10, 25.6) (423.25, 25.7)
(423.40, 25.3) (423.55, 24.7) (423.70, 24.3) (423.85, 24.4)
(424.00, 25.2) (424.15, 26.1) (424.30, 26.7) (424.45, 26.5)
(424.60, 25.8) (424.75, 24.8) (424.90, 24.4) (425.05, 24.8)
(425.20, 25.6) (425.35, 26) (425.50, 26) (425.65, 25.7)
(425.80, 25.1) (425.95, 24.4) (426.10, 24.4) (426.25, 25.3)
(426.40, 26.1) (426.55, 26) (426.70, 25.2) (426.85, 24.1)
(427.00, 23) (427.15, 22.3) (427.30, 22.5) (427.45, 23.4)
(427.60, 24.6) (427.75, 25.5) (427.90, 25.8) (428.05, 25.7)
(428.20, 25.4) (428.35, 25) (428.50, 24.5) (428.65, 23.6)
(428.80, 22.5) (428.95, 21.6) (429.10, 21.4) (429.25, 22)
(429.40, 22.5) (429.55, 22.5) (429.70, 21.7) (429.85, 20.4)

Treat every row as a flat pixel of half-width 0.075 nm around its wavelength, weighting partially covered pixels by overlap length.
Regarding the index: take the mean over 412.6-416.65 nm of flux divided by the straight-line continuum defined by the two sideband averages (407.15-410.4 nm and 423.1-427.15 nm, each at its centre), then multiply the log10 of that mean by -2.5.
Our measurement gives -0.08 mag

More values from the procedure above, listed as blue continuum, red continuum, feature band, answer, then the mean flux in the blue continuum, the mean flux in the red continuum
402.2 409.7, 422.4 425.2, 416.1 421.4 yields -0.04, 25.2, 24.8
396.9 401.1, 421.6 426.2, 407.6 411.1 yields -0.05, 22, 24.9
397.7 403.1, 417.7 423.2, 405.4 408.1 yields 0.01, 24.6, 25.3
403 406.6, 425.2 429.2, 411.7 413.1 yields -0.06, 24.9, 24.4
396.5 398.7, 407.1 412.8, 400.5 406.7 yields -0.21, 16.5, 24.9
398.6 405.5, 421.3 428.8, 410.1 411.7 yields 0.04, 25.1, 24.8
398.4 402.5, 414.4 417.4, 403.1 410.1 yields 0.02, 24.9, 26.1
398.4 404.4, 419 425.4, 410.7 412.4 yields -0.04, 25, 25.3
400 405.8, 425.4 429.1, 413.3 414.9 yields -0.07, 25.1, 24.4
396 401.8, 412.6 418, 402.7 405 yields -0.12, 20.8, 26.2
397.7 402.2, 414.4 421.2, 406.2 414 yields 0.00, 24.3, 25.9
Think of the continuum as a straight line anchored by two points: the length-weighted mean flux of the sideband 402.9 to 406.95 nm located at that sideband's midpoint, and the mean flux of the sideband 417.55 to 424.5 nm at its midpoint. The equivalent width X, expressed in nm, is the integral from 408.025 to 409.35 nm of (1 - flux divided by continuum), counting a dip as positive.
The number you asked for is -0.062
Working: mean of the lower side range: 24.9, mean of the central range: 26.2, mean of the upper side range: 25.3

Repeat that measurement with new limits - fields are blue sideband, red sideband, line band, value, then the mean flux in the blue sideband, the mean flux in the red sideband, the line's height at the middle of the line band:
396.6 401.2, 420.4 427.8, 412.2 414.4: -0.29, 21.2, 25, 23.4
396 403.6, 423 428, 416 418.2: -0.20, 21.8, 25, 24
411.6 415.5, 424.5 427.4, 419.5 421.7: -0.02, 26.3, 24.8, 25.4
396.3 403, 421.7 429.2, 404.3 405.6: -0.16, 21.9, 24.6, 22.4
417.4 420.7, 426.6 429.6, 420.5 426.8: -0.18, 25.5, 23.7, 24.6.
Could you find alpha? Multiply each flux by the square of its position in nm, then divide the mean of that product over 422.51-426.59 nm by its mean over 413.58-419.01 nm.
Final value 1.00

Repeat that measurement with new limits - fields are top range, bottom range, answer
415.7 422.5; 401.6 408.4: 1.10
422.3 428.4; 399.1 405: 1.11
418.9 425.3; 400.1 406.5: 1.11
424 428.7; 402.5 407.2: 1.11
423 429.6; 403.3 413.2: 1.07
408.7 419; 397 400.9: 1.24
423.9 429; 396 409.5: 1.19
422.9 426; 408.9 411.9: 1.11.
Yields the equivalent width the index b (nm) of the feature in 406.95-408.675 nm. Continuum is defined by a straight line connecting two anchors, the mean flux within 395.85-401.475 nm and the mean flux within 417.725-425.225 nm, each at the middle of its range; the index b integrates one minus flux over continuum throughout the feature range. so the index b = -0.192 nm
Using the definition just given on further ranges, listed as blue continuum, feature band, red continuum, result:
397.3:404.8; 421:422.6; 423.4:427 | -0.01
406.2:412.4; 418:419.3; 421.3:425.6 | -0.04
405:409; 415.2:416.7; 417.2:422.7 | -0.09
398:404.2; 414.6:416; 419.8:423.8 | -0.06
